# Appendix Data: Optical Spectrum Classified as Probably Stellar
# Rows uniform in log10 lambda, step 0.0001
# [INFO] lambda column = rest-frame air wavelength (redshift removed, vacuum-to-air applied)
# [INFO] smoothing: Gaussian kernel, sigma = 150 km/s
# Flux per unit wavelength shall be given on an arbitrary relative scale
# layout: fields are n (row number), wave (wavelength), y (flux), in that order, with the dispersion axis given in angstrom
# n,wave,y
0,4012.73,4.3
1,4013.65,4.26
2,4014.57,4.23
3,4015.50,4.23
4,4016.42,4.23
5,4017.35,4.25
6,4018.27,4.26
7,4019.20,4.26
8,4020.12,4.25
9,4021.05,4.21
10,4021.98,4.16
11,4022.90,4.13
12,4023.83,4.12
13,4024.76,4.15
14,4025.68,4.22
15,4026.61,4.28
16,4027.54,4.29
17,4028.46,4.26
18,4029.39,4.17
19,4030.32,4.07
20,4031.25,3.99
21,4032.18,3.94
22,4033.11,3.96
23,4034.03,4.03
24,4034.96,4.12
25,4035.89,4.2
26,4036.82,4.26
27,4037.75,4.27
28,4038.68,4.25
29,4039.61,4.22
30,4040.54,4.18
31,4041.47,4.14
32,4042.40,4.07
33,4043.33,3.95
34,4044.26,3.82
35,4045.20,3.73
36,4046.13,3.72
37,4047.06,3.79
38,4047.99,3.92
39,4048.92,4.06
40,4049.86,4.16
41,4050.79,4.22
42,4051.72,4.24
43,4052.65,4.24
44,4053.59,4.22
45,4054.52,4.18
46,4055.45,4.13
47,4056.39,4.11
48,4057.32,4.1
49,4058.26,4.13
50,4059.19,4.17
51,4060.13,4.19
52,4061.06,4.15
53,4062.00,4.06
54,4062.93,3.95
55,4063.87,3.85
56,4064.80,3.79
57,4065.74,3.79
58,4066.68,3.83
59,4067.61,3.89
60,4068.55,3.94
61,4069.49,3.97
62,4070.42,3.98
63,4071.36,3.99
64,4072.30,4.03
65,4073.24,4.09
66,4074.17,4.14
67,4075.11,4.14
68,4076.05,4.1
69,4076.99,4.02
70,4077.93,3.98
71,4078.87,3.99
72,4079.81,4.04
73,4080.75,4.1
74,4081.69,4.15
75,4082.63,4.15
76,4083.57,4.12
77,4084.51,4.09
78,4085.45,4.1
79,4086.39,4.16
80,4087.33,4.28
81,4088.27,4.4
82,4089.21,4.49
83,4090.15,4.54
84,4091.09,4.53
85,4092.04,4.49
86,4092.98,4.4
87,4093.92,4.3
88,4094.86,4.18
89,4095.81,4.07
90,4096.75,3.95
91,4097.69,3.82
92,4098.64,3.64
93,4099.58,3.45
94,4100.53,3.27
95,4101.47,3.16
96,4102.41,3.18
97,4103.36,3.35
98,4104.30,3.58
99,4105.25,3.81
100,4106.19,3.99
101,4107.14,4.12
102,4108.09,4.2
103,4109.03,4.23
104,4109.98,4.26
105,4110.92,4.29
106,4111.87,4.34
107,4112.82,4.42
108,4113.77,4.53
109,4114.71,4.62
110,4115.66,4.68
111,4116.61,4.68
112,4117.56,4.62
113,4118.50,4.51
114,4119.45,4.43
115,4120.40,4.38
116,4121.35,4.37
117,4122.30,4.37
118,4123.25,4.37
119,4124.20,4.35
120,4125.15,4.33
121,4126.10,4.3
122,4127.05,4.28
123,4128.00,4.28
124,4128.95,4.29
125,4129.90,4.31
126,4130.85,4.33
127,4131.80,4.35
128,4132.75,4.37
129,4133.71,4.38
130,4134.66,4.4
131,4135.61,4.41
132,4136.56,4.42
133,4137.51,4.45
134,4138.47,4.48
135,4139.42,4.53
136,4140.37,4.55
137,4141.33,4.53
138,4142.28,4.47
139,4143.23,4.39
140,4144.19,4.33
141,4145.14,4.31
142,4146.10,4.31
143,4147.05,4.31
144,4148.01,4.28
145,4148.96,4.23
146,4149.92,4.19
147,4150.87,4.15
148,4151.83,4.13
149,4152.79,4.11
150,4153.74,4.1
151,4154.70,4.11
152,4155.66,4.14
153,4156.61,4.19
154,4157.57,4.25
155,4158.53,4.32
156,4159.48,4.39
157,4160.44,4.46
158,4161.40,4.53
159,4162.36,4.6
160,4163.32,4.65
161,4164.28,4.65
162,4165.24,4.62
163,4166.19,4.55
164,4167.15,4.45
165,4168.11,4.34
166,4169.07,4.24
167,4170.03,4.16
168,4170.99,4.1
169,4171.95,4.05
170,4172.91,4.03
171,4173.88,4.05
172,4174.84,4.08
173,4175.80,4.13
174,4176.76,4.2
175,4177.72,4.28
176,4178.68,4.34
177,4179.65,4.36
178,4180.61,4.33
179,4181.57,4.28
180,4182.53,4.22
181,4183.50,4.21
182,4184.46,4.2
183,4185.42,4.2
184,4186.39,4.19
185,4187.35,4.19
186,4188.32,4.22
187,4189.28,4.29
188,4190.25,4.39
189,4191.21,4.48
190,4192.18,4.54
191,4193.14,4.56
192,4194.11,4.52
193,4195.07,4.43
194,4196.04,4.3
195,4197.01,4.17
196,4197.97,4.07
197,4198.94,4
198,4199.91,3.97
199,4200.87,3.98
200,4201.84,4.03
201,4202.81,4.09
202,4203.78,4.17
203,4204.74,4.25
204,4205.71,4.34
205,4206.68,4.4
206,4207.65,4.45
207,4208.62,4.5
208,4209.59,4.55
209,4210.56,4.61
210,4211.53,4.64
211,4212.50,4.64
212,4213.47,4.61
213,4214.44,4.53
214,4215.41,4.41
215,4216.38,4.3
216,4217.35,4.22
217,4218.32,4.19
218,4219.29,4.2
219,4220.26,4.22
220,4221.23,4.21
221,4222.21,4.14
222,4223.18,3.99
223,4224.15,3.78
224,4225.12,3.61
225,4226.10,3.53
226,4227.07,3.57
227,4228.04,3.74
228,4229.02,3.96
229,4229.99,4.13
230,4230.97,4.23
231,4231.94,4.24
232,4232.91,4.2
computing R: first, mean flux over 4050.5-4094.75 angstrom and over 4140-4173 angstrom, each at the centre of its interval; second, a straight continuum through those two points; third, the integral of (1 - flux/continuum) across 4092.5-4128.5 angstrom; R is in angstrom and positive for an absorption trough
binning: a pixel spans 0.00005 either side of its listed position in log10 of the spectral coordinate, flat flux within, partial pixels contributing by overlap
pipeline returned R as 0.70 angstrom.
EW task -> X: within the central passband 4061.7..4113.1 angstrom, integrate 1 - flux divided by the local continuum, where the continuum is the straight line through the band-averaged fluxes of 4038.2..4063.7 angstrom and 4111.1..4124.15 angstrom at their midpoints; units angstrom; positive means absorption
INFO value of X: 3.3 angstrom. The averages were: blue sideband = 4.07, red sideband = 4.48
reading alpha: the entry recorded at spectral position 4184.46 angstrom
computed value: 4.2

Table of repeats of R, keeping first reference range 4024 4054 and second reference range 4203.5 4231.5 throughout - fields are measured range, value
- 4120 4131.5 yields -0.49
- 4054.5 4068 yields 0.31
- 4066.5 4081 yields 0.36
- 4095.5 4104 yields 1.24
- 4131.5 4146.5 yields -0.93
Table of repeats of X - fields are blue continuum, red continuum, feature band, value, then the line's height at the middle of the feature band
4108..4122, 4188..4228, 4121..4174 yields 0.5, 4.37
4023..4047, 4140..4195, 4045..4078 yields 0.8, 4.13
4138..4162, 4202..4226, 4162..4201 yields 0.1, 4.3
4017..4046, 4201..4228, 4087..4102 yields 0.4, 4.16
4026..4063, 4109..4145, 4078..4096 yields 0.1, 4.26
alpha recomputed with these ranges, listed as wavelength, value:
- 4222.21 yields 4.14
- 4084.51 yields 4.09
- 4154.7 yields 4.11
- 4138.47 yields 4.48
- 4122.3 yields 4.37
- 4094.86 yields 4.18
